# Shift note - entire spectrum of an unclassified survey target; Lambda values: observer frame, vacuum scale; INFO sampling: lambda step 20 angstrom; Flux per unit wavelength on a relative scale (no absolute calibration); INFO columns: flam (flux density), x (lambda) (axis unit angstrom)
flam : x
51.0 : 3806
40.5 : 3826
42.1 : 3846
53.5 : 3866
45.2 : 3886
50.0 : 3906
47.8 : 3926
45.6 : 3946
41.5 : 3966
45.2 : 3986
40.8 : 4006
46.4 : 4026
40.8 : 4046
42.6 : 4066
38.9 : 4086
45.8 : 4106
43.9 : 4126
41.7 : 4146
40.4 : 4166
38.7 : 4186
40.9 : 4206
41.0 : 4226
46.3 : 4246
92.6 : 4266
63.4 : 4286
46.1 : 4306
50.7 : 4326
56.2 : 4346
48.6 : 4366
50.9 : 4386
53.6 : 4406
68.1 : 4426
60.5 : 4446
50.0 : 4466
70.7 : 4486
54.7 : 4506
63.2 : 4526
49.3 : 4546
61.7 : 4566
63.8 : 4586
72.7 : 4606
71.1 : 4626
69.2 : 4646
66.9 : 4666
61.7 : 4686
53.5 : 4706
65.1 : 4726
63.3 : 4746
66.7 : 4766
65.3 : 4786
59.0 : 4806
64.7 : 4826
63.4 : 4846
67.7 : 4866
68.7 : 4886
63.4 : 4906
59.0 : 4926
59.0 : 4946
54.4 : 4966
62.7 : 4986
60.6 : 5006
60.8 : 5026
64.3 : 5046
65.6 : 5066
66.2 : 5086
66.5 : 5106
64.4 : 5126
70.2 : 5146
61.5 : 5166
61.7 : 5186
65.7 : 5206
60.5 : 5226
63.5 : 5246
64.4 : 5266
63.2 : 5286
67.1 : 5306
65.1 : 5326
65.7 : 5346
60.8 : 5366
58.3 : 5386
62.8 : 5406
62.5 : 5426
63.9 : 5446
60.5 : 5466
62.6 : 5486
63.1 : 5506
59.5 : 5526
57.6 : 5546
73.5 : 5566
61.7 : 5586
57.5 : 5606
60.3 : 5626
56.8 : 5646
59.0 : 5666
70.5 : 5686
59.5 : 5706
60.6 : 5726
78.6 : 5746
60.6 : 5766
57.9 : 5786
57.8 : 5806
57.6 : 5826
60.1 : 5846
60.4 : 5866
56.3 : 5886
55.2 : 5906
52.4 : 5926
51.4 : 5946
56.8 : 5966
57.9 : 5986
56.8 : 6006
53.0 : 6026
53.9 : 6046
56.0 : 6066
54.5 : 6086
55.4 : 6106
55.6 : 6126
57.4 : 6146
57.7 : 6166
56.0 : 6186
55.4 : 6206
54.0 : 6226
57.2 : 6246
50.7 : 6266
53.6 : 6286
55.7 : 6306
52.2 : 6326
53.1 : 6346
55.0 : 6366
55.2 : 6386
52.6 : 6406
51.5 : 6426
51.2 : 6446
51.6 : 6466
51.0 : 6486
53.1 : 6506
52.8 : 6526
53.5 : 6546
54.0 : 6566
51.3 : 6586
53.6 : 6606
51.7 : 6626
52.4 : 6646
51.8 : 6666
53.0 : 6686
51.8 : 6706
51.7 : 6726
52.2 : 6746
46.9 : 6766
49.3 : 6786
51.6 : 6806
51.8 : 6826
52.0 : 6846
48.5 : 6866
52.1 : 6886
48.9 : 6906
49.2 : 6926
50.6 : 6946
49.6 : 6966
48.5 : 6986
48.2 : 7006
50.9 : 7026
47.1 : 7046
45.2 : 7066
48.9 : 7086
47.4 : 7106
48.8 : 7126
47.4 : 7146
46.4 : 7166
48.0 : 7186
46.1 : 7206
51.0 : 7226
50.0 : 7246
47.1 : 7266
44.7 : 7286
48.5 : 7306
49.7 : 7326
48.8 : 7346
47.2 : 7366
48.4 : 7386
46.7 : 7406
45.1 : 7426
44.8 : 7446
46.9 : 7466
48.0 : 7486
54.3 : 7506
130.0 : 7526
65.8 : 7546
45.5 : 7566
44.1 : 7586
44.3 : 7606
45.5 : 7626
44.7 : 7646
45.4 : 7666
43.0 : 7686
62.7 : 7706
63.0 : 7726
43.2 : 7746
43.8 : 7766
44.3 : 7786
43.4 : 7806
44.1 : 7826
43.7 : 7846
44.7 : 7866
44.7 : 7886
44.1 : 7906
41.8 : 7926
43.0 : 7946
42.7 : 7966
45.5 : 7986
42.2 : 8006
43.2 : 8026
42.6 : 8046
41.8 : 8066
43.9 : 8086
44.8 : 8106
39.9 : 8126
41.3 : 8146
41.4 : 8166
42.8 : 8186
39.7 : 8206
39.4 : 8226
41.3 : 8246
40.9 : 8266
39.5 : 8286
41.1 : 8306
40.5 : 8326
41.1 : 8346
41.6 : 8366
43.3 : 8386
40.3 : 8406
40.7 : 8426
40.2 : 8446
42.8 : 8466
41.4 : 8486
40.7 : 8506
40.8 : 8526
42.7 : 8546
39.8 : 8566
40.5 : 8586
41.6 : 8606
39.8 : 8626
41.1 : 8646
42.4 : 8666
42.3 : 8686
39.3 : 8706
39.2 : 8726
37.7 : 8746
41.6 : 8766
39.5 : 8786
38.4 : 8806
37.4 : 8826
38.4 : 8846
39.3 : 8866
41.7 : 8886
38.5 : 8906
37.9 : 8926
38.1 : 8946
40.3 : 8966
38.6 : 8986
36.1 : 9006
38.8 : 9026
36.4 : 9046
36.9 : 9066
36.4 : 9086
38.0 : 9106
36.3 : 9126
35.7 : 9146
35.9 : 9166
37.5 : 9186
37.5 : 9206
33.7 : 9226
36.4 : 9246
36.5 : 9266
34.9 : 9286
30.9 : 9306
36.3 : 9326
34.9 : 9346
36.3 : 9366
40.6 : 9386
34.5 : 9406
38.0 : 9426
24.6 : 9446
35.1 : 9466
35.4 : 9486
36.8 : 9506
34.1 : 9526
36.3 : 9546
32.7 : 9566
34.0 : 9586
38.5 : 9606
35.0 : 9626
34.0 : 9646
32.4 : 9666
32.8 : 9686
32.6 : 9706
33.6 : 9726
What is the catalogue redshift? 0.146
